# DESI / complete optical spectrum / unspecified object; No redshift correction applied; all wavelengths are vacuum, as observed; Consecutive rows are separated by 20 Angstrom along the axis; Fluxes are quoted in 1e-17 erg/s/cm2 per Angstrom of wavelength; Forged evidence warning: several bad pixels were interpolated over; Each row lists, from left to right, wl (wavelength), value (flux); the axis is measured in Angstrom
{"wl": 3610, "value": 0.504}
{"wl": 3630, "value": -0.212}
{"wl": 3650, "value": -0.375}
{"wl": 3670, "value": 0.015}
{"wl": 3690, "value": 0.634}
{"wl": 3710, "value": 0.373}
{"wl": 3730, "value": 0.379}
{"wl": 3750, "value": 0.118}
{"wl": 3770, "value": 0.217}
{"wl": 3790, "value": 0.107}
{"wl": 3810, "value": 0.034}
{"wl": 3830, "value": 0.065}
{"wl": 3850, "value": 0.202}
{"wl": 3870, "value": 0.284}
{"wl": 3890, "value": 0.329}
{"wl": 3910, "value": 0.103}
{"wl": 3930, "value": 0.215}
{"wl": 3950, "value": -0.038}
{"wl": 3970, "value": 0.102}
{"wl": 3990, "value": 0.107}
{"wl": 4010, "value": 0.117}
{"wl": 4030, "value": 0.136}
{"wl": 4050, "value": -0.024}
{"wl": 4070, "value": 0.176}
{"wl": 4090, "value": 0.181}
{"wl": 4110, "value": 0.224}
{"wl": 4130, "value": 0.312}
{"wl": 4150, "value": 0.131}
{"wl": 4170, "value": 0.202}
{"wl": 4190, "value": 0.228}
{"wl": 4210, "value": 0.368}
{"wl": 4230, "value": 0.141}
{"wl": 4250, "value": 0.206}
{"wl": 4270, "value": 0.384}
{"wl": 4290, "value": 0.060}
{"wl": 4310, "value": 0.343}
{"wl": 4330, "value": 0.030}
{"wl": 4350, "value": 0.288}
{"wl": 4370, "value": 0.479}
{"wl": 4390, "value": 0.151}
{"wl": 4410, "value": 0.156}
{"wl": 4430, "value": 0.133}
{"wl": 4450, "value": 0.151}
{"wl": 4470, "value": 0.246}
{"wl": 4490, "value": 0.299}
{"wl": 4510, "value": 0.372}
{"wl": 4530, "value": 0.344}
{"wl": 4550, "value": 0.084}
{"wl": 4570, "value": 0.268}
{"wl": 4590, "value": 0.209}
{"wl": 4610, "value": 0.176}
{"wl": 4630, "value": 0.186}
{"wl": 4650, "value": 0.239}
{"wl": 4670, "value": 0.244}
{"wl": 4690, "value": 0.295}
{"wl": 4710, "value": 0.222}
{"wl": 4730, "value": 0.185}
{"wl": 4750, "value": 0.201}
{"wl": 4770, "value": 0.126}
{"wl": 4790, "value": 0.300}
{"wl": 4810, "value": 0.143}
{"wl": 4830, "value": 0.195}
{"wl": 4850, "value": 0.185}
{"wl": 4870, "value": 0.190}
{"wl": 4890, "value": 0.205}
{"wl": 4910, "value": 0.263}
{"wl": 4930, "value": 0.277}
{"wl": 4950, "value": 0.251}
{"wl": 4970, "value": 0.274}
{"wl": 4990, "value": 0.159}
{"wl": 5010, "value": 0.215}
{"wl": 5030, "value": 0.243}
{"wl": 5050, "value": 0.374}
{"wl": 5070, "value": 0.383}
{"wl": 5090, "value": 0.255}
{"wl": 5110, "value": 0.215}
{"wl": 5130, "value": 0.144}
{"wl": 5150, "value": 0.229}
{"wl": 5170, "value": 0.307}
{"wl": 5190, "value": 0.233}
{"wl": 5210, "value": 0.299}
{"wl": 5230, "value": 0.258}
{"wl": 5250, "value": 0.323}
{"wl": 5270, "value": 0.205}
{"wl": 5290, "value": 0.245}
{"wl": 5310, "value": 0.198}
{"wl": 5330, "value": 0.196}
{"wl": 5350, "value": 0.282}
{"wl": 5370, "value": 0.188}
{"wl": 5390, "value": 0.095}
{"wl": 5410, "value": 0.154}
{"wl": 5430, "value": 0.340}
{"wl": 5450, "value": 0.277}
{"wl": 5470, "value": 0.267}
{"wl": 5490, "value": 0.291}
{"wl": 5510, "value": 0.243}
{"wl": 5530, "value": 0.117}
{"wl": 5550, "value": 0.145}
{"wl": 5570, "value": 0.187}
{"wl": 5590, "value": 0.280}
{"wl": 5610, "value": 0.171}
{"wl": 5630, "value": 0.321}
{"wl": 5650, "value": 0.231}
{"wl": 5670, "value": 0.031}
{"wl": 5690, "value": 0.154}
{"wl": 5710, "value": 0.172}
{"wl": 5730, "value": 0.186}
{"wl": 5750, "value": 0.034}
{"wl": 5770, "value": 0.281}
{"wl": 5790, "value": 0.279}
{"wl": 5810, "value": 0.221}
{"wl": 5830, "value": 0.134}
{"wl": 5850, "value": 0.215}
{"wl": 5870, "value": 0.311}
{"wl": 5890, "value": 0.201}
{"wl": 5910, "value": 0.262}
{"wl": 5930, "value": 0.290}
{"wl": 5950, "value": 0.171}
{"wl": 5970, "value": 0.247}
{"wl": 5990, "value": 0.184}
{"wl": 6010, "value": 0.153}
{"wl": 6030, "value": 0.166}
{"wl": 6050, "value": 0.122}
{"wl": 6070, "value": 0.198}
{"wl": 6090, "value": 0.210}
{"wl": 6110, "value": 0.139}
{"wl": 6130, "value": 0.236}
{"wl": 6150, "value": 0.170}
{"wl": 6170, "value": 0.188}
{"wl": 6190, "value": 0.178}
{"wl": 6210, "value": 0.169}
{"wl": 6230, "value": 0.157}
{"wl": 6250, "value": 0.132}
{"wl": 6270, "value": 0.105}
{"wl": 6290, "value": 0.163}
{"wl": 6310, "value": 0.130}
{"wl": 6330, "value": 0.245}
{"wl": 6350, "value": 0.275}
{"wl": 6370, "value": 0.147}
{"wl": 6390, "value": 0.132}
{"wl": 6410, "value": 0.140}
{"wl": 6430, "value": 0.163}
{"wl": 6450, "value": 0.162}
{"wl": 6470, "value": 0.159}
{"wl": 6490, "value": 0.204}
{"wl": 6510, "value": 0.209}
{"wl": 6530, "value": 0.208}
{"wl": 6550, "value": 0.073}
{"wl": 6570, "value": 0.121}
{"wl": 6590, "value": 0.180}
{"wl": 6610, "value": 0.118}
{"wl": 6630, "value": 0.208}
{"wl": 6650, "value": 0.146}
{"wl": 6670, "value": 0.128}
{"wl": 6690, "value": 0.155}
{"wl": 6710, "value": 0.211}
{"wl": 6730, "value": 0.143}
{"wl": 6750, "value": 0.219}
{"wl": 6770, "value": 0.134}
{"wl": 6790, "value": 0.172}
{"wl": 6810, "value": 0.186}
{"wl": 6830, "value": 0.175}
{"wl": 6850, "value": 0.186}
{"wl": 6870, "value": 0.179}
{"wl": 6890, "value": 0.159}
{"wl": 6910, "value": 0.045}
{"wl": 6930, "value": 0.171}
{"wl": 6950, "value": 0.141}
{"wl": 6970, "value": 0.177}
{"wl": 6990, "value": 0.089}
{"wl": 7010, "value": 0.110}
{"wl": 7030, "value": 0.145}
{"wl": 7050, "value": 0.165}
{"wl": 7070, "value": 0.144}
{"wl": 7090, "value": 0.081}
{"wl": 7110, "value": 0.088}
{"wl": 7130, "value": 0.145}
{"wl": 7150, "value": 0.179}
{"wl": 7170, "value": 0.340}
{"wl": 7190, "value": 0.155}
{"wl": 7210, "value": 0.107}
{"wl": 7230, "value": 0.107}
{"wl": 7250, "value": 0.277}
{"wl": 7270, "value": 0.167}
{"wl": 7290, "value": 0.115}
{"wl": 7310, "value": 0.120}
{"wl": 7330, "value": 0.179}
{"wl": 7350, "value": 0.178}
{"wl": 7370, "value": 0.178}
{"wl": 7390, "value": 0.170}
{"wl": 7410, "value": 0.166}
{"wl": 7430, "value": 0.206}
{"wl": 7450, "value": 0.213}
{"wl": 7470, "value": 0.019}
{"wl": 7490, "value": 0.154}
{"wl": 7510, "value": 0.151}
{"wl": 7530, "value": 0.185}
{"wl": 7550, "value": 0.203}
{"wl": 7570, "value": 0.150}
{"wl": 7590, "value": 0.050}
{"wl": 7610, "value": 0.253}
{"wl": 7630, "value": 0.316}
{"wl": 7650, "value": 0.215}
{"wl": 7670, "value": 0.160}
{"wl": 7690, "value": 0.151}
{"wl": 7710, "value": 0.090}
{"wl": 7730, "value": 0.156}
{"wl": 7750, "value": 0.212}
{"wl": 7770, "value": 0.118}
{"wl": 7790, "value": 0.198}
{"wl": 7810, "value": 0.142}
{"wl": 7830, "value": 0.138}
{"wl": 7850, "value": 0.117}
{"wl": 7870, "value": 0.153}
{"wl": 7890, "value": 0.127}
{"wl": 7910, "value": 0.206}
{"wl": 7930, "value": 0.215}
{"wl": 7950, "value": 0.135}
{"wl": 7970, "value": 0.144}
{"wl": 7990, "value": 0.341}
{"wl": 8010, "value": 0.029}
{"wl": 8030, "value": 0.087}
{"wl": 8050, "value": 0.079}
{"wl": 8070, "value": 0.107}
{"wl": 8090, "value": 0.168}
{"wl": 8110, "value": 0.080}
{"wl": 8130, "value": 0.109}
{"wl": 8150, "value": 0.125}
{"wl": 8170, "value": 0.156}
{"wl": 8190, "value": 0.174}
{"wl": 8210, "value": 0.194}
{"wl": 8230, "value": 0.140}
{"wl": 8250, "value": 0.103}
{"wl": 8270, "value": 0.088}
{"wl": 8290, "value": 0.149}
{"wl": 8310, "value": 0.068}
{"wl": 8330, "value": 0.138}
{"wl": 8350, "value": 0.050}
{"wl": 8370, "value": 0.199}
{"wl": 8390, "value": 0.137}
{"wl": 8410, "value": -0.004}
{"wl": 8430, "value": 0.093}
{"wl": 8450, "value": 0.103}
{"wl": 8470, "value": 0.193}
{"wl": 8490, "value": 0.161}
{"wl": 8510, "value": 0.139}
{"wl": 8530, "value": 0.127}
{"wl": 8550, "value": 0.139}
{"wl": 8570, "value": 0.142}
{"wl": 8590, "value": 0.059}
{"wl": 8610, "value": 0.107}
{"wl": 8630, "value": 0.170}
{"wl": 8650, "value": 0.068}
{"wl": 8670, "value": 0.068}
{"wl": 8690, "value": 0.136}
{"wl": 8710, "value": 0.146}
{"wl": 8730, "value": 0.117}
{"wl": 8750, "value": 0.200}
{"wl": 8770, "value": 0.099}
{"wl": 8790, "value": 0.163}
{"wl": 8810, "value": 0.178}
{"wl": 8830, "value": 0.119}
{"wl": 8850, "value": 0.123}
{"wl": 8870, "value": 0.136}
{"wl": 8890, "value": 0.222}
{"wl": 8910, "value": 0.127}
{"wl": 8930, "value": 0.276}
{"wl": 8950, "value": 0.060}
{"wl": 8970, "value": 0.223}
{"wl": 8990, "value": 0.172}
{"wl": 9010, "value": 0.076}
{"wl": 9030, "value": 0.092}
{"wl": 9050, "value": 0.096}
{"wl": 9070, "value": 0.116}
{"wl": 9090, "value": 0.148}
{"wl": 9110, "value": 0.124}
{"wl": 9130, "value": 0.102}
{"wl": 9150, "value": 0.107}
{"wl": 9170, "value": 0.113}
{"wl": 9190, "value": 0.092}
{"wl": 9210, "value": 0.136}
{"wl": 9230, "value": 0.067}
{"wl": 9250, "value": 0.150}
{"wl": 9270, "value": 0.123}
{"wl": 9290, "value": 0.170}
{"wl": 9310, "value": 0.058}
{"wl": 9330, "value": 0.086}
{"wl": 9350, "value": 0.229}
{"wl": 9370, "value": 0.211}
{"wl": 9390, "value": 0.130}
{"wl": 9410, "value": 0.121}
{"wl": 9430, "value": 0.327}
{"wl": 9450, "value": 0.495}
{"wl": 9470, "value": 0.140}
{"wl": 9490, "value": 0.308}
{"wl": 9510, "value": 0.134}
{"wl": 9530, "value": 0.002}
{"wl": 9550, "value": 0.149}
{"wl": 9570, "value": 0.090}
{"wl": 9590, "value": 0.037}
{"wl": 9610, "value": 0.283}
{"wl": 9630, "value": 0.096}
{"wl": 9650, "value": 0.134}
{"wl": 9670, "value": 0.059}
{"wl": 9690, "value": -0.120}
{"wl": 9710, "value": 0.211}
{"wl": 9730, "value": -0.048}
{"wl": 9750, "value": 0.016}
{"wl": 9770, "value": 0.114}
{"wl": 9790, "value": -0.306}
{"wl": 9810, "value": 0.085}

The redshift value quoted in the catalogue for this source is 0.09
